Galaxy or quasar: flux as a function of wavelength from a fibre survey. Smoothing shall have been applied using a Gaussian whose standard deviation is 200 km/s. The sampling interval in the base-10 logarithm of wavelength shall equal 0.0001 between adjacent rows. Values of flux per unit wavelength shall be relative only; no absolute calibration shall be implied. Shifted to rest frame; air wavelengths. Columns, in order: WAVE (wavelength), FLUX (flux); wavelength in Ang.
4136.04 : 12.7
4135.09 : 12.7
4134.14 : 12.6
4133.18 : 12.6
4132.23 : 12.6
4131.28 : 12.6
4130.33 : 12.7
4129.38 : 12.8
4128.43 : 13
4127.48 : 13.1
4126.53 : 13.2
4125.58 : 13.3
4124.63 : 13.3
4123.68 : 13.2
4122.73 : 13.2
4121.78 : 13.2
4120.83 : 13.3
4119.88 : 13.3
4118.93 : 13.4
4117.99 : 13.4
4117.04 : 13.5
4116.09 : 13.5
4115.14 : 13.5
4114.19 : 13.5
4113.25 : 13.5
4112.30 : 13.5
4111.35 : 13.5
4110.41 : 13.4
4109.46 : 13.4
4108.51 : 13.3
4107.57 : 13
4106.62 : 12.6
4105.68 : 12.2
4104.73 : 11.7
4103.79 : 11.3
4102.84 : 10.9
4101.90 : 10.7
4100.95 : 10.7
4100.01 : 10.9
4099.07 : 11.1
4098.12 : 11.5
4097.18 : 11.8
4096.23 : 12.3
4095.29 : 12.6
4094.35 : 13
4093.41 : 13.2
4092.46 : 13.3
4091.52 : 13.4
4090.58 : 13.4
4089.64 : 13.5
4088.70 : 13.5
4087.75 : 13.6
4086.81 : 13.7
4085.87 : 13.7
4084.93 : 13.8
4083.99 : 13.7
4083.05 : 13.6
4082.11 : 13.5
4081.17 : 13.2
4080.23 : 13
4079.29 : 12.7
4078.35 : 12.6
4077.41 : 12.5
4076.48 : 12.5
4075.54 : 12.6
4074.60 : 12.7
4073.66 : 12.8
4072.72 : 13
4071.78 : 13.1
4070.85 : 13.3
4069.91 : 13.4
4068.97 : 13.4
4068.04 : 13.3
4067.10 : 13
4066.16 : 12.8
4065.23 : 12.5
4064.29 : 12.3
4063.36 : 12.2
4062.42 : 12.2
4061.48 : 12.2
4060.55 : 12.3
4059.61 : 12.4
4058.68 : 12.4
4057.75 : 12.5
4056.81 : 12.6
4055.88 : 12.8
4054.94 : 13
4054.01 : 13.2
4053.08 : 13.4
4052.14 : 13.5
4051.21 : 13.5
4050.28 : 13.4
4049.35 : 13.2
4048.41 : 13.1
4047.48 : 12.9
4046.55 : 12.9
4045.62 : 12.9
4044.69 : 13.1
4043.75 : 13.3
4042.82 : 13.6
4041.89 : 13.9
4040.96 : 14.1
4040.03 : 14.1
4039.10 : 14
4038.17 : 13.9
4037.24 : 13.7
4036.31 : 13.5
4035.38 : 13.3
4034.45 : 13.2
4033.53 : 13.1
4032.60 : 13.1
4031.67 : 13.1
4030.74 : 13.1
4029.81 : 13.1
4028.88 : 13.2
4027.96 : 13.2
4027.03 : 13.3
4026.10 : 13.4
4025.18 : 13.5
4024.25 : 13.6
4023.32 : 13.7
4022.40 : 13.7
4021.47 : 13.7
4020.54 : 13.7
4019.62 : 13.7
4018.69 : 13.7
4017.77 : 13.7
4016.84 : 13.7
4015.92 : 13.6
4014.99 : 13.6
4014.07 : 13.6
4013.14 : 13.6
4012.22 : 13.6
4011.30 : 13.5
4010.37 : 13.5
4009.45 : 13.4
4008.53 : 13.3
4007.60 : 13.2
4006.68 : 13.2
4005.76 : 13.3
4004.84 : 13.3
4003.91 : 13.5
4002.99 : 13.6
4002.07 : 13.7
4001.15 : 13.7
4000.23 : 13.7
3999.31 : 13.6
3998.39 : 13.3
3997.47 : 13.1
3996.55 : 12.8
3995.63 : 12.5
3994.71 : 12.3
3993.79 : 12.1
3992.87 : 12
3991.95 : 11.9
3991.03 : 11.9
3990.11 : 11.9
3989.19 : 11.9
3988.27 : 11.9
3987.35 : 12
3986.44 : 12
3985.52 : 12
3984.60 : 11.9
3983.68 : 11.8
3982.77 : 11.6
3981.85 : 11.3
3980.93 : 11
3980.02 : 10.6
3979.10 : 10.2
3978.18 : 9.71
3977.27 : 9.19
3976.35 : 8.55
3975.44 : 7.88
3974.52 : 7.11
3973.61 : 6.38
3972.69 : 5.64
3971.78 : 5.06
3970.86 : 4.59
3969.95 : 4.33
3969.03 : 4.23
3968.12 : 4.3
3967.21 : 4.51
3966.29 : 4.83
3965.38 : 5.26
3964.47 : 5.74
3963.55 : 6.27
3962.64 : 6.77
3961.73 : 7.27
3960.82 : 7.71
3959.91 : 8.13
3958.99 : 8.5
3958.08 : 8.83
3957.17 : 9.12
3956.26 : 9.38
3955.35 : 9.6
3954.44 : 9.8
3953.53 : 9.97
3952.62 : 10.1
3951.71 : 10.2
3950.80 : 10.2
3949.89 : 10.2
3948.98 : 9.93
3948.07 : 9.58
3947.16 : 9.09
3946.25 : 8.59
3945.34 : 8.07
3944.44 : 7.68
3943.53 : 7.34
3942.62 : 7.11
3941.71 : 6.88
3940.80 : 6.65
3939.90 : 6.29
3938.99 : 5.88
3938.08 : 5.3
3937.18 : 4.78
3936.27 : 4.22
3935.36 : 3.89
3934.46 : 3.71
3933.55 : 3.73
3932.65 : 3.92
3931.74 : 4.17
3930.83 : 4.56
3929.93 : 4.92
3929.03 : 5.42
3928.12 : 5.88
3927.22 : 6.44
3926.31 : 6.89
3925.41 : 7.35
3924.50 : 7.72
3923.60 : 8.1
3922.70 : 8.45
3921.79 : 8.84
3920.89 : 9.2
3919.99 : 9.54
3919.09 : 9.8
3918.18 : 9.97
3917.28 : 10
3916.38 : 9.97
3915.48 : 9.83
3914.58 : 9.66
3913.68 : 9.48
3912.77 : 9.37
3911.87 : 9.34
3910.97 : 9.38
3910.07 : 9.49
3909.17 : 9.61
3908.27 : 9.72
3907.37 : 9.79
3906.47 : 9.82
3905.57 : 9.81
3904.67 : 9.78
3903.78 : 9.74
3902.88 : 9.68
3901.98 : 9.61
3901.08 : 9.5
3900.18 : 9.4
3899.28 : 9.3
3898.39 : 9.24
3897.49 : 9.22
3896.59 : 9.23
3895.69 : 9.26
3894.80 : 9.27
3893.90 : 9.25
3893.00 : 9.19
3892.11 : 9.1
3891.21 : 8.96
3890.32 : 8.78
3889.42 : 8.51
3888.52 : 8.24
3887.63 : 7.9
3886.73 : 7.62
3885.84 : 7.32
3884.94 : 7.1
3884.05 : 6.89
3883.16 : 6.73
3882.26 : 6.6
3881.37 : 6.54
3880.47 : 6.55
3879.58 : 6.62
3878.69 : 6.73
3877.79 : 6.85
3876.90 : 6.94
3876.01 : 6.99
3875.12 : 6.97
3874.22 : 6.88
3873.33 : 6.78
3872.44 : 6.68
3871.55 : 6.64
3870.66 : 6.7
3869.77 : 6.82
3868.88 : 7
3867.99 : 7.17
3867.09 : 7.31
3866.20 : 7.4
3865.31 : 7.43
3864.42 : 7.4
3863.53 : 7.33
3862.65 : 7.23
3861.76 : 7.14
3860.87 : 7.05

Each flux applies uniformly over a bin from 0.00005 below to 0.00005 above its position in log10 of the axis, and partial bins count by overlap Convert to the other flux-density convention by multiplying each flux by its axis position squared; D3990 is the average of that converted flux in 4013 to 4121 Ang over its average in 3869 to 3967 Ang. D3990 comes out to 1.8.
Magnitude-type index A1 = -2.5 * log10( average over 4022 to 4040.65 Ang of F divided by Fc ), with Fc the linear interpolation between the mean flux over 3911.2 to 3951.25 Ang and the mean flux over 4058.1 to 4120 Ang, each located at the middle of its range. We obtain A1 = -0.23 mag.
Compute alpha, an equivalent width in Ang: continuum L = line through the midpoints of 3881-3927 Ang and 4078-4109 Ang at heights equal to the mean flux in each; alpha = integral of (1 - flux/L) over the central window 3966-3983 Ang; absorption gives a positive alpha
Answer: 4.80 Ang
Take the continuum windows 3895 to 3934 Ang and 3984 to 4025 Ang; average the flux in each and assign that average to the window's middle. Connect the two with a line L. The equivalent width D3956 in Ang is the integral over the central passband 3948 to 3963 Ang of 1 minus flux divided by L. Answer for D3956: 2.0 Ang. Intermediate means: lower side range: 8.47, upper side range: 13.1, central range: 9.14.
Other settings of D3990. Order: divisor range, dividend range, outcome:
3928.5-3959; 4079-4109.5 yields 1.87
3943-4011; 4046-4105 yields 1.34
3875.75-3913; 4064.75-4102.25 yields 1.65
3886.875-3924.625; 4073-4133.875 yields 1.53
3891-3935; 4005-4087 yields 1.68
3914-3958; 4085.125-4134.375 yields 1.82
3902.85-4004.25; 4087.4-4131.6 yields 1.57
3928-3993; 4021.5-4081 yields 1.72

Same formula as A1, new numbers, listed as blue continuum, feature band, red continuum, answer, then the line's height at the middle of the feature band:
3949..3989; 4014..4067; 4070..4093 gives -0.16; 11.5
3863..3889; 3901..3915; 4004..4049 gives -0.15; 8.4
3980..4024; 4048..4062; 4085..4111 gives -0.02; 12.7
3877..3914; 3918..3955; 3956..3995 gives 0.19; 8.72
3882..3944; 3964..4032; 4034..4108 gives -0.07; 10.6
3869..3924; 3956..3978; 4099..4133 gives 0.43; 9.88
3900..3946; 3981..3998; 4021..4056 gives -0.10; 11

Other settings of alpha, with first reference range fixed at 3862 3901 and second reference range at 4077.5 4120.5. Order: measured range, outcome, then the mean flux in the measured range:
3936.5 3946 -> 2.6 Ang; 6.59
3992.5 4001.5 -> -2.1 Ang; 12.9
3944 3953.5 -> -0.1 Ang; 9.4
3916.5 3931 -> 1.5 Ang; 7.81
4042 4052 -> -1.4 Ang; 13.2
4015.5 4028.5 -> -3.0 Ang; 13.6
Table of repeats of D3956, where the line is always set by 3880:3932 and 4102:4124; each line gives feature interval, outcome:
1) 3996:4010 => -3.7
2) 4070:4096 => -1.8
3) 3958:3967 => 2.7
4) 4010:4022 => -3.1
